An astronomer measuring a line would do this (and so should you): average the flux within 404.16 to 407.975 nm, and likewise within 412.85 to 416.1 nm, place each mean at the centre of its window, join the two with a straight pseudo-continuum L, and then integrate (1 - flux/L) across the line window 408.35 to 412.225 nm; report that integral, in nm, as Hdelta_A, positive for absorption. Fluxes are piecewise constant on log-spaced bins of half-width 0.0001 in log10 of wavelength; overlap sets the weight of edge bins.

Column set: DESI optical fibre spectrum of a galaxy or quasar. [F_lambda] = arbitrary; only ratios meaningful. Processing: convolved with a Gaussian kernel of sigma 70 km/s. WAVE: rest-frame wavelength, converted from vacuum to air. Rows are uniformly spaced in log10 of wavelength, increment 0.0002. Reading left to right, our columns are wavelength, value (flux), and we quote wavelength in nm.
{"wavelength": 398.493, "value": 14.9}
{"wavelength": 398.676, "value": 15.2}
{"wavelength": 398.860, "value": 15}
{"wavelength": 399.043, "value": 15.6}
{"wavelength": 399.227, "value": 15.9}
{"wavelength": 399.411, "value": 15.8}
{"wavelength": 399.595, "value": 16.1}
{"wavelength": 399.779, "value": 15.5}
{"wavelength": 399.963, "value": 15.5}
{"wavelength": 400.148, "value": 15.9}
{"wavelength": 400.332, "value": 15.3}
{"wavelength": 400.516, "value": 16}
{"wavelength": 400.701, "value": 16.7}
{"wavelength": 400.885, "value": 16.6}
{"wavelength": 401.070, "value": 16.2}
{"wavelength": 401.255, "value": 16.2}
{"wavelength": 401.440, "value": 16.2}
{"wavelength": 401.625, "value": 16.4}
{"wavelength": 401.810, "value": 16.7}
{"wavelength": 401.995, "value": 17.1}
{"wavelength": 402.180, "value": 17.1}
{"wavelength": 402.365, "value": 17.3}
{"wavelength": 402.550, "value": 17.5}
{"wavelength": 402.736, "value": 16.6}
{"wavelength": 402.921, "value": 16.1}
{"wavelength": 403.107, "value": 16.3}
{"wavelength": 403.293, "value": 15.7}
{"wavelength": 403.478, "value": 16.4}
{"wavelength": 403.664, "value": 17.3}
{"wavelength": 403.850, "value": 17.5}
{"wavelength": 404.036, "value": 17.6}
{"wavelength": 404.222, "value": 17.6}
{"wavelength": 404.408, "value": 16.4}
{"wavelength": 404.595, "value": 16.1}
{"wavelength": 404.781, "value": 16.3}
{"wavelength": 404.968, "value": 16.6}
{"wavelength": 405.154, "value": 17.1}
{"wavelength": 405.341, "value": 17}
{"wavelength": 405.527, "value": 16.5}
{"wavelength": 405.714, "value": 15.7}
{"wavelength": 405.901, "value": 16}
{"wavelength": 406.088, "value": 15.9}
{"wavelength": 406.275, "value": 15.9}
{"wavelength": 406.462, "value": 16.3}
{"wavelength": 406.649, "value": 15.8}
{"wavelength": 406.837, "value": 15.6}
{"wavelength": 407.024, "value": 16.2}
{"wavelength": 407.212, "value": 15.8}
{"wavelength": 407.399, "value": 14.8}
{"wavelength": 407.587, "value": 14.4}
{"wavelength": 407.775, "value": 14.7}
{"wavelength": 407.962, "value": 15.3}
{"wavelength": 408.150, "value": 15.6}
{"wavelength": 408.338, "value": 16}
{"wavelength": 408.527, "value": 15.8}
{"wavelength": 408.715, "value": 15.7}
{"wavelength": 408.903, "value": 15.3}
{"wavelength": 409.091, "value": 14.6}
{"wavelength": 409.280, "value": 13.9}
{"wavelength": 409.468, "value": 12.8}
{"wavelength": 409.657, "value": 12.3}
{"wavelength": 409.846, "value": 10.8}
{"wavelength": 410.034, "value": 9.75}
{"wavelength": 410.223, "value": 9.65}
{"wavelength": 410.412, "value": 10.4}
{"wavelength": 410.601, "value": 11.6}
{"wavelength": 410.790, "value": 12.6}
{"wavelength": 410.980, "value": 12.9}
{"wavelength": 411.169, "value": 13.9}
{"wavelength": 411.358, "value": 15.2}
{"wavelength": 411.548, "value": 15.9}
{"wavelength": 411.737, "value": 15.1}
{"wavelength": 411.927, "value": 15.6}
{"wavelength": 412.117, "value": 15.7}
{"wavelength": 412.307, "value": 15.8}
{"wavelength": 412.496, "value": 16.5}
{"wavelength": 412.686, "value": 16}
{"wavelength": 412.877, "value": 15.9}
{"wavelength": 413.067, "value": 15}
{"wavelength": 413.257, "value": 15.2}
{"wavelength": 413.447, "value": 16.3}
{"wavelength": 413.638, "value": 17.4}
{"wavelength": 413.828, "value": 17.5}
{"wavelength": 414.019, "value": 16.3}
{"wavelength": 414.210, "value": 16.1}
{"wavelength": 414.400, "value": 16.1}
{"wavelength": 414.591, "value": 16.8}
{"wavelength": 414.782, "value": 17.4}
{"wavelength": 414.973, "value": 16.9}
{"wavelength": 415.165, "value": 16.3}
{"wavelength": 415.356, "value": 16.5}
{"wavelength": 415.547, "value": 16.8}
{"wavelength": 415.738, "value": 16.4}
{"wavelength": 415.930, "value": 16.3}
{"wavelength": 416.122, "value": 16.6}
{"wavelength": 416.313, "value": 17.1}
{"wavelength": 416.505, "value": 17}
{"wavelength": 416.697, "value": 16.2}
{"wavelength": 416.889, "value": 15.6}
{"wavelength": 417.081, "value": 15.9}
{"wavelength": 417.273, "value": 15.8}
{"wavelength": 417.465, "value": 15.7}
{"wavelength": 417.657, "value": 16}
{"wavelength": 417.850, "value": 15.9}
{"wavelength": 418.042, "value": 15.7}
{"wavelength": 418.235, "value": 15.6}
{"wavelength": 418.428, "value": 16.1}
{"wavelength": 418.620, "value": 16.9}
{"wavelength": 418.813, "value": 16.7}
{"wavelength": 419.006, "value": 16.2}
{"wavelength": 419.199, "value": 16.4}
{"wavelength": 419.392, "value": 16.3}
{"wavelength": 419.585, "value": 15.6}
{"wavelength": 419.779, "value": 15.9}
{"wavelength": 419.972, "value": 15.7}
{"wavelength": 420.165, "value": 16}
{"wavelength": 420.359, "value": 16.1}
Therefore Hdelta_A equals 0.641 nm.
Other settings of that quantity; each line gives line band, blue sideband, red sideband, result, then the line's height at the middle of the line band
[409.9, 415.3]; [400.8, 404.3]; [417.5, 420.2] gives 0.444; 16.3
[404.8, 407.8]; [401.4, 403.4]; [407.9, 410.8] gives -0.241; 14.7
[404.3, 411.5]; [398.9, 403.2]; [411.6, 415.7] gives 0.704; 16.3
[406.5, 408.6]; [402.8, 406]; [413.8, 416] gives 0.142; 16.6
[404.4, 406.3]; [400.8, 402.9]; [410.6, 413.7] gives -0.017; 16.2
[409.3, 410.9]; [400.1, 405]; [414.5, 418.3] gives 0.493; 16.4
